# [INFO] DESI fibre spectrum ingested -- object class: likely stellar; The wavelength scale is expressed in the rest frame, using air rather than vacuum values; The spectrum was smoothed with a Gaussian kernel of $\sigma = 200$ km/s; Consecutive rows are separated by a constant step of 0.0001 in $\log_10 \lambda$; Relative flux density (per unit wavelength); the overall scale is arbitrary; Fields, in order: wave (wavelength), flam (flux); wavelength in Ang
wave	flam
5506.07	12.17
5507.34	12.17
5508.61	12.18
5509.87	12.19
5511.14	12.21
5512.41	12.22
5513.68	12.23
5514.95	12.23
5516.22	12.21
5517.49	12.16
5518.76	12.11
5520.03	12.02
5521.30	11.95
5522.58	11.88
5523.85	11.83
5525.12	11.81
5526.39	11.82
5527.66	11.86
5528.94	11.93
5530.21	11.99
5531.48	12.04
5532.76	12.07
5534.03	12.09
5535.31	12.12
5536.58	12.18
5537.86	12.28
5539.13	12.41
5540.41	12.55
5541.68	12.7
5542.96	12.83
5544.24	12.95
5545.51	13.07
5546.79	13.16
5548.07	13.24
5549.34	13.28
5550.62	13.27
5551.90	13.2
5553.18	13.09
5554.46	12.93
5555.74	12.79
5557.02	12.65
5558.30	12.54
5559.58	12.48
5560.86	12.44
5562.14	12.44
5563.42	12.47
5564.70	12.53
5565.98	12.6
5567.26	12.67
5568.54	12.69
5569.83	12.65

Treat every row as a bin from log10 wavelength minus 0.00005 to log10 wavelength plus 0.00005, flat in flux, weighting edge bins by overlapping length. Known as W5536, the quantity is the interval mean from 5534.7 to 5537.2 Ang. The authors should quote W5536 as 12.2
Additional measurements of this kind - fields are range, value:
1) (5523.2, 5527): 11.8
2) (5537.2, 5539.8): 12.3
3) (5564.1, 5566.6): 12.6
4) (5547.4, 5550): 13.3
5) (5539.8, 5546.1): 12.8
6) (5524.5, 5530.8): 11.9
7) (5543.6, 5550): 13.2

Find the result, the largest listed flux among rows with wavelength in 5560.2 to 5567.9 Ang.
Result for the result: 12.67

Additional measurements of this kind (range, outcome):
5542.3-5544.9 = 12.95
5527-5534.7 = 12.09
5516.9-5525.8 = 12.16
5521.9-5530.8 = 11.99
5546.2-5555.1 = 13.28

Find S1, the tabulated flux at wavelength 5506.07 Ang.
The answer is 12.17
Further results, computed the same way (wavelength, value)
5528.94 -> 11.93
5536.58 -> 12.18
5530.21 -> 11.99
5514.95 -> 12.23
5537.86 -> 12.28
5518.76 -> 12.11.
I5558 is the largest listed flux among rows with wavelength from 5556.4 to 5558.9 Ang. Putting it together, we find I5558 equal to 12.65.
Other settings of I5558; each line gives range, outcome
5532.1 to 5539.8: 12.41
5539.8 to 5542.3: 12.7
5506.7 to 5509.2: 12.18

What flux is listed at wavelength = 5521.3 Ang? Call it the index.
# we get 11.95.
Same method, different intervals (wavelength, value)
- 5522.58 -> 11.88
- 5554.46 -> 12.93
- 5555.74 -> 12.79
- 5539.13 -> 12.41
